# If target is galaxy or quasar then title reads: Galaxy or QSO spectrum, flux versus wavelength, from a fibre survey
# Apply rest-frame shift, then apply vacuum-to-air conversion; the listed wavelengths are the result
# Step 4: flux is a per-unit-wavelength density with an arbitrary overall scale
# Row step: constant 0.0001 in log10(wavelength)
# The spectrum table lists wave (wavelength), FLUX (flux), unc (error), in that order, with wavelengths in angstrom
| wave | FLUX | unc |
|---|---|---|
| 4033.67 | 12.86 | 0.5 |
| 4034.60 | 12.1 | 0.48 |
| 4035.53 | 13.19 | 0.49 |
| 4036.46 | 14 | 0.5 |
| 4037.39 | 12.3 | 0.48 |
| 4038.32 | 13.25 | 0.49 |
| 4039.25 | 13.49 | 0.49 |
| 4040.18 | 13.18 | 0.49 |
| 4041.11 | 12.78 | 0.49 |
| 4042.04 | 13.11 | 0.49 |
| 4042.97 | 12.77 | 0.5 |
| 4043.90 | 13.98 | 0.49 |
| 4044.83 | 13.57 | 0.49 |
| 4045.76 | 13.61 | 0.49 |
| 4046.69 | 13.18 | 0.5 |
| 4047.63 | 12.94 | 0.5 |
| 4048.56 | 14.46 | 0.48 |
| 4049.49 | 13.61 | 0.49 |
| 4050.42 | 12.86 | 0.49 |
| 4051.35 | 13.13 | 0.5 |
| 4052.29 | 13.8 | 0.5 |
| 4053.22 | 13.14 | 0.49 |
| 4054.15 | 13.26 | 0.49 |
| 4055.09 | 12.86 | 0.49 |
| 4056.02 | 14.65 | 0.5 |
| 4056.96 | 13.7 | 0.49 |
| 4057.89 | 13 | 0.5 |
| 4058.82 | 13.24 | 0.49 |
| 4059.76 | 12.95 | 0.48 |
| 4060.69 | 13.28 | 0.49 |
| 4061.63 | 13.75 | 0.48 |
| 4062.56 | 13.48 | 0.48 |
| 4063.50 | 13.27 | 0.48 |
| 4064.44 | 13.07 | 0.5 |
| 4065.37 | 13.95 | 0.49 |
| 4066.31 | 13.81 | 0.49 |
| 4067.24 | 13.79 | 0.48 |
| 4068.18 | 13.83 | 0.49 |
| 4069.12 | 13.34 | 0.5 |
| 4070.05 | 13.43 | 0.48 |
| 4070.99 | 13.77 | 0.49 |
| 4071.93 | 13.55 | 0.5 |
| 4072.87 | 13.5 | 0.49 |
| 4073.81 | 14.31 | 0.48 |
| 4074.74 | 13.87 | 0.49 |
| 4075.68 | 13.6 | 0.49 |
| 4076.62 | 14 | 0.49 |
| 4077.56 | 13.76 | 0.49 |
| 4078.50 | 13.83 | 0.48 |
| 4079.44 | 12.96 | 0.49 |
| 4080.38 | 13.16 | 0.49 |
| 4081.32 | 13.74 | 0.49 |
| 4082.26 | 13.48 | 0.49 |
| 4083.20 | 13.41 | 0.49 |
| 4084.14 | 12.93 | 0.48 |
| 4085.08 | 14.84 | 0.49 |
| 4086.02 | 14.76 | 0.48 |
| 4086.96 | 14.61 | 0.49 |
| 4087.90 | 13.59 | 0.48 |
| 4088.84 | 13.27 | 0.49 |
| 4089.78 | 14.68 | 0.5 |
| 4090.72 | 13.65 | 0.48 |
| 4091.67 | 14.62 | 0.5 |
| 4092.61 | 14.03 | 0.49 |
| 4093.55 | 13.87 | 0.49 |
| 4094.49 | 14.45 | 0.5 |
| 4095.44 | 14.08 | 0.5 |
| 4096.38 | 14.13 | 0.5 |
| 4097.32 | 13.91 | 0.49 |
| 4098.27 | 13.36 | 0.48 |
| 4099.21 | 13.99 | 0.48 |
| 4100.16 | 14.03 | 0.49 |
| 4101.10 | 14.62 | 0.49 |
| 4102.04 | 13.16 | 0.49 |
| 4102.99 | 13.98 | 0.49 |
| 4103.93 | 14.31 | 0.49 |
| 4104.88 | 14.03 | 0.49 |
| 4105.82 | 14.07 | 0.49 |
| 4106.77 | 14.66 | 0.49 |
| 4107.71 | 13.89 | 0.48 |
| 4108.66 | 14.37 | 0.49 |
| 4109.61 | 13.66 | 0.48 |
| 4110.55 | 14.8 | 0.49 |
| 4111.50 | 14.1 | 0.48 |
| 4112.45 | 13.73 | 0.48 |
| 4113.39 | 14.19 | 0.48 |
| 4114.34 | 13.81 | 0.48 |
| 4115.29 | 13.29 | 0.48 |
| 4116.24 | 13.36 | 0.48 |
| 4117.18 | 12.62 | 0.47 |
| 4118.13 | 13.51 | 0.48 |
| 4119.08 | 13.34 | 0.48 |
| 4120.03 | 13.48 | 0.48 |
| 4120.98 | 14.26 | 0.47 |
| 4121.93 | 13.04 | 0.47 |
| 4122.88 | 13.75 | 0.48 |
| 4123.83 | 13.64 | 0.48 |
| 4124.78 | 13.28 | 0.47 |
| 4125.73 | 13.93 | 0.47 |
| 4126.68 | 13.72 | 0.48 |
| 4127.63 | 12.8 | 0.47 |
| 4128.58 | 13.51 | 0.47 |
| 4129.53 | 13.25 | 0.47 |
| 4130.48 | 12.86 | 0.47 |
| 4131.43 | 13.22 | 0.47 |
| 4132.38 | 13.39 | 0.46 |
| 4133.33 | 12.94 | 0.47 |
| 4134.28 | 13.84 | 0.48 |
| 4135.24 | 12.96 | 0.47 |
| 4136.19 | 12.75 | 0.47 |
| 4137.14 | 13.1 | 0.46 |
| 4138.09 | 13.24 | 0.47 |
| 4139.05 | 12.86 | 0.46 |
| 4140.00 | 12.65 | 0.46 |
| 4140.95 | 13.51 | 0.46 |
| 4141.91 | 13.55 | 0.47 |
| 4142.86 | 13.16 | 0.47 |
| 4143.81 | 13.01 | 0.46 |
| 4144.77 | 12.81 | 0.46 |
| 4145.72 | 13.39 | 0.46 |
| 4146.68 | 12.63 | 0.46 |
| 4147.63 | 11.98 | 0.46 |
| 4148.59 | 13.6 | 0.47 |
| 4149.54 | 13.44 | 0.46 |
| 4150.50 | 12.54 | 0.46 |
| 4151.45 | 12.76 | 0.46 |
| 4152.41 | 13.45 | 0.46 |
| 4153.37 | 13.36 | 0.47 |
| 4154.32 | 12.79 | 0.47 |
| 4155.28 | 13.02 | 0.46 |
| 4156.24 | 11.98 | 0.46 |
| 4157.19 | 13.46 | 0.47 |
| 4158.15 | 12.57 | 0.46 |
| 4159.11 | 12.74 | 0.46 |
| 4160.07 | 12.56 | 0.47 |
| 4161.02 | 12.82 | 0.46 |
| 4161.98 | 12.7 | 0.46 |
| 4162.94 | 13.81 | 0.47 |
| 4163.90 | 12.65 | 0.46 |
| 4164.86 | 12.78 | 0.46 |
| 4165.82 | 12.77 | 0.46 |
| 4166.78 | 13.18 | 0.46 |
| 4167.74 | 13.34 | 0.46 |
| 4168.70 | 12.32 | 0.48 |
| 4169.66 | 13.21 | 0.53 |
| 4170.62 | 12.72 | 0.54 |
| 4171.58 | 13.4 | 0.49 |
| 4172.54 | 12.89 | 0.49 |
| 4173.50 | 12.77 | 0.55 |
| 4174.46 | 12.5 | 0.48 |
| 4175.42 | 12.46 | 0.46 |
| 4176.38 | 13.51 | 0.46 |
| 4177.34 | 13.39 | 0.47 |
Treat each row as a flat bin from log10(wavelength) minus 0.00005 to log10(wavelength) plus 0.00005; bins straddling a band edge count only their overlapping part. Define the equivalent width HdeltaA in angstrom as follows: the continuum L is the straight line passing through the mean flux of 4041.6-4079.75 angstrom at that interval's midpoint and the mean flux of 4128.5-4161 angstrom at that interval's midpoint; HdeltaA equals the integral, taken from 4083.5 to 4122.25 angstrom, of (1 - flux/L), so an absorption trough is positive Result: -1.9 angstrom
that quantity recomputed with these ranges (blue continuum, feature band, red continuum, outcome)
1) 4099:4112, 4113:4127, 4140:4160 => 0.2 angstrom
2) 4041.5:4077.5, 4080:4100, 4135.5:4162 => -0.9 angstrom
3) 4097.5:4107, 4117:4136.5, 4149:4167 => 0.2 angstrom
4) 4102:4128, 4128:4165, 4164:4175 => 0.7 angstrom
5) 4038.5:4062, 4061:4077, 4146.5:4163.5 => -0.4 angstrom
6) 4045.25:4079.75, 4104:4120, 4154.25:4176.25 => -0.8 angstrom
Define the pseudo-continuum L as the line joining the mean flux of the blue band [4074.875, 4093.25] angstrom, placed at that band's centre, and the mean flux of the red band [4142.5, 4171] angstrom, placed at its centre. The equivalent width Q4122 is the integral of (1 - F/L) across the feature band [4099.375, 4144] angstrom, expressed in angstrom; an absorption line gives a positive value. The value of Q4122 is -0.67 angstrom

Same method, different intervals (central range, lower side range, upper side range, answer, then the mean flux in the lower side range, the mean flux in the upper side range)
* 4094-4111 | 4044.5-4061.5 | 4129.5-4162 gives -1.2 angstrom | 13.4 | 13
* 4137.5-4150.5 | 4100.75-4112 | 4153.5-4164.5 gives 0.2 angstrom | 14.1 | 12.8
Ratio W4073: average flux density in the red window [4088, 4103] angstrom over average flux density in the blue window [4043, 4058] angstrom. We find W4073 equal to 1.0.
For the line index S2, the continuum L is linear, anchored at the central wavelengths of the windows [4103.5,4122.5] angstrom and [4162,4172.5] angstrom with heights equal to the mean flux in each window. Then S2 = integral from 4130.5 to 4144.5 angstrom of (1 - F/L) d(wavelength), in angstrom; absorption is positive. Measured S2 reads 0.3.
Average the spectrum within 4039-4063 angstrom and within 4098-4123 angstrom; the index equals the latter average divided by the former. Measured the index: 1.0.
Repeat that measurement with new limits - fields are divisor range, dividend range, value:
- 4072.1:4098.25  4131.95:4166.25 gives 0.94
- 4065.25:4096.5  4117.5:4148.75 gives 0.96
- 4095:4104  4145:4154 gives 0.93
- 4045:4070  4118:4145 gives 0.99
